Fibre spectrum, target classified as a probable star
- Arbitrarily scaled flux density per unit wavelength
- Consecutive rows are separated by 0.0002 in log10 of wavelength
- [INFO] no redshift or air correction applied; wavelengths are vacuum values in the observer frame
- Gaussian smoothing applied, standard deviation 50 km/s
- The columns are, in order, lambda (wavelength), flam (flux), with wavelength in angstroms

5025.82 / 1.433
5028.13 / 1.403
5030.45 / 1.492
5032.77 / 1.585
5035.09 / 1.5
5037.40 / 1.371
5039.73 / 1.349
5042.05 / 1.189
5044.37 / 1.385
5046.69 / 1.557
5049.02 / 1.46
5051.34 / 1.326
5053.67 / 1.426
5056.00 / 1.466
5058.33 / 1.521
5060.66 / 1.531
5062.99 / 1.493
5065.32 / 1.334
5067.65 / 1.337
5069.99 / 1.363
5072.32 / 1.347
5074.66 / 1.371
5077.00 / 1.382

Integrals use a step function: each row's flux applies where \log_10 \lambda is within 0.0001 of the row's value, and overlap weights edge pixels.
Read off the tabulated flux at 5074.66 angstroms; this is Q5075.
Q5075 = 1.371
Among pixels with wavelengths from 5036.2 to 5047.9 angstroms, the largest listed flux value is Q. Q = 1.557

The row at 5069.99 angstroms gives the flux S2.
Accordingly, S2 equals 1.363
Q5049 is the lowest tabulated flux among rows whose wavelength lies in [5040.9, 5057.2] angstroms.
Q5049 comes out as 1.189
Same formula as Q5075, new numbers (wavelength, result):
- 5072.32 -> 1.347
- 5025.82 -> 1.433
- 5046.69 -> 1.557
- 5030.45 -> 1.492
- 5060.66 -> 1.531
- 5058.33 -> 1.521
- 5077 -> 1.382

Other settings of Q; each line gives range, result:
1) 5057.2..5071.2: 1.531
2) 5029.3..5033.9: 1.585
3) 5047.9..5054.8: 1.46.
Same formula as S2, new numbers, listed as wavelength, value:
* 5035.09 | 1.5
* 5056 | 1.466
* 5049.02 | 1.46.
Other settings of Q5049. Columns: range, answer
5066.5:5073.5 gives 1.337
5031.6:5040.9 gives 1.349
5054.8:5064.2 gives 1.466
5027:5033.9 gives 1.403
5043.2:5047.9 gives 1.385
